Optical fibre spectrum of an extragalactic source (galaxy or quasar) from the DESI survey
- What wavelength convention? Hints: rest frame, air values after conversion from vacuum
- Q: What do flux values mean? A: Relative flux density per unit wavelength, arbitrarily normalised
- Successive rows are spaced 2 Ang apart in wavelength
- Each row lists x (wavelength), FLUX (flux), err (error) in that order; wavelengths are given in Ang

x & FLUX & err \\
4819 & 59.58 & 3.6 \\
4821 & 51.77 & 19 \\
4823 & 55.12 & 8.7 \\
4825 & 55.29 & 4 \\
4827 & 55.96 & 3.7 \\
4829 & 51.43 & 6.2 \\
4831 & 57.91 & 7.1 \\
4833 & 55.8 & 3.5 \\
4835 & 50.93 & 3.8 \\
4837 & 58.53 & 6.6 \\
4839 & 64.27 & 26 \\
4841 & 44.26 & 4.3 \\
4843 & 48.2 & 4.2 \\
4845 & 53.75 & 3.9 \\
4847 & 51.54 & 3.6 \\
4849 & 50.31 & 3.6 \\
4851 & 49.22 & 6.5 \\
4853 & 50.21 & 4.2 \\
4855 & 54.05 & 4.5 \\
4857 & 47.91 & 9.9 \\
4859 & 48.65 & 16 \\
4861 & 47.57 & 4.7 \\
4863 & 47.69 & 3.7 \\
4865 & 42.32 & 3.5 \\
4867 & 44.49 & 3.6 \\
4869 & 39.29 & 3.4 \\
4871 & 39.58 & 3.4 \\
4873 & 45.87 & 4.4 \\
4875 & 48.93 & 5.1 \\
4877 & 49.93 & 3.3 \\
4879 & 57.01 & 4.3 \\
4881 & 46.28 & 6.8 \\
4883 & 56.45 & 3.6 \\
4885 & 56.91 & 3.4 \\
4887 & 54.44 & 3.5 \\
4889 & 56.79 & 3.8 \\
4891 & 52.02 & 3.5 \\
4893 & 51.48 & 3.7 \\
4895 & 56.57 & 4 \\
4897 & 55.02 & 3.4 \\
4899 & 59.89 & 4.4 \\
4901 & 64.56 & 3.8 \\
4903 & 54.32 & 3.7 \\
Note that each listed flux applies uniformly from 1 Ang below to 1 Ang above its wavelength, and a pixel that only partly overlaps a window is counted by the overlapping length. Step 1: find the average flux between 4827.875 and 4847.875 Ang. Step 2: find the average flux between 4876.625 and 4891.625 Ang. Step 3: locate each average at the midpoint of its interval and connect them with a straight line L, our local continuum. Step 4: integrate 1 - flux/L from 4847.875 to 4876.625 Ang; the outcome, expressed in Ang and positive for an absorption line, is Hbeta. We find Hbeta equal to 3.7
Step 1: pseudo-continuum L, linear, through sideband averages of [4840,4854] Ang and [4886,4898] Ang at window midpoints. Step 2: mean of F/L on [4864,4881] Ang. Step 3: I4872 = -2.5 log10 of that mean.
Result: 0.14 mag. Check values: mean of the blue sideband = 49.6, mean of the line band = 45.9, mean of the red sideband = 54.4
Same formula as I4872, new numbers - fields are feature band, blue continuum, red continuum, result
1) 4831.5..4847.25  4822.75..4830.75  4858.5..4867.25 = -0.04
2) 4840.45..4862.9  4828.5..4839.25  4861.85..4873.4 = -0.01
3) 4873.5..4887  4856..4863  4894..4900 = 0.01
